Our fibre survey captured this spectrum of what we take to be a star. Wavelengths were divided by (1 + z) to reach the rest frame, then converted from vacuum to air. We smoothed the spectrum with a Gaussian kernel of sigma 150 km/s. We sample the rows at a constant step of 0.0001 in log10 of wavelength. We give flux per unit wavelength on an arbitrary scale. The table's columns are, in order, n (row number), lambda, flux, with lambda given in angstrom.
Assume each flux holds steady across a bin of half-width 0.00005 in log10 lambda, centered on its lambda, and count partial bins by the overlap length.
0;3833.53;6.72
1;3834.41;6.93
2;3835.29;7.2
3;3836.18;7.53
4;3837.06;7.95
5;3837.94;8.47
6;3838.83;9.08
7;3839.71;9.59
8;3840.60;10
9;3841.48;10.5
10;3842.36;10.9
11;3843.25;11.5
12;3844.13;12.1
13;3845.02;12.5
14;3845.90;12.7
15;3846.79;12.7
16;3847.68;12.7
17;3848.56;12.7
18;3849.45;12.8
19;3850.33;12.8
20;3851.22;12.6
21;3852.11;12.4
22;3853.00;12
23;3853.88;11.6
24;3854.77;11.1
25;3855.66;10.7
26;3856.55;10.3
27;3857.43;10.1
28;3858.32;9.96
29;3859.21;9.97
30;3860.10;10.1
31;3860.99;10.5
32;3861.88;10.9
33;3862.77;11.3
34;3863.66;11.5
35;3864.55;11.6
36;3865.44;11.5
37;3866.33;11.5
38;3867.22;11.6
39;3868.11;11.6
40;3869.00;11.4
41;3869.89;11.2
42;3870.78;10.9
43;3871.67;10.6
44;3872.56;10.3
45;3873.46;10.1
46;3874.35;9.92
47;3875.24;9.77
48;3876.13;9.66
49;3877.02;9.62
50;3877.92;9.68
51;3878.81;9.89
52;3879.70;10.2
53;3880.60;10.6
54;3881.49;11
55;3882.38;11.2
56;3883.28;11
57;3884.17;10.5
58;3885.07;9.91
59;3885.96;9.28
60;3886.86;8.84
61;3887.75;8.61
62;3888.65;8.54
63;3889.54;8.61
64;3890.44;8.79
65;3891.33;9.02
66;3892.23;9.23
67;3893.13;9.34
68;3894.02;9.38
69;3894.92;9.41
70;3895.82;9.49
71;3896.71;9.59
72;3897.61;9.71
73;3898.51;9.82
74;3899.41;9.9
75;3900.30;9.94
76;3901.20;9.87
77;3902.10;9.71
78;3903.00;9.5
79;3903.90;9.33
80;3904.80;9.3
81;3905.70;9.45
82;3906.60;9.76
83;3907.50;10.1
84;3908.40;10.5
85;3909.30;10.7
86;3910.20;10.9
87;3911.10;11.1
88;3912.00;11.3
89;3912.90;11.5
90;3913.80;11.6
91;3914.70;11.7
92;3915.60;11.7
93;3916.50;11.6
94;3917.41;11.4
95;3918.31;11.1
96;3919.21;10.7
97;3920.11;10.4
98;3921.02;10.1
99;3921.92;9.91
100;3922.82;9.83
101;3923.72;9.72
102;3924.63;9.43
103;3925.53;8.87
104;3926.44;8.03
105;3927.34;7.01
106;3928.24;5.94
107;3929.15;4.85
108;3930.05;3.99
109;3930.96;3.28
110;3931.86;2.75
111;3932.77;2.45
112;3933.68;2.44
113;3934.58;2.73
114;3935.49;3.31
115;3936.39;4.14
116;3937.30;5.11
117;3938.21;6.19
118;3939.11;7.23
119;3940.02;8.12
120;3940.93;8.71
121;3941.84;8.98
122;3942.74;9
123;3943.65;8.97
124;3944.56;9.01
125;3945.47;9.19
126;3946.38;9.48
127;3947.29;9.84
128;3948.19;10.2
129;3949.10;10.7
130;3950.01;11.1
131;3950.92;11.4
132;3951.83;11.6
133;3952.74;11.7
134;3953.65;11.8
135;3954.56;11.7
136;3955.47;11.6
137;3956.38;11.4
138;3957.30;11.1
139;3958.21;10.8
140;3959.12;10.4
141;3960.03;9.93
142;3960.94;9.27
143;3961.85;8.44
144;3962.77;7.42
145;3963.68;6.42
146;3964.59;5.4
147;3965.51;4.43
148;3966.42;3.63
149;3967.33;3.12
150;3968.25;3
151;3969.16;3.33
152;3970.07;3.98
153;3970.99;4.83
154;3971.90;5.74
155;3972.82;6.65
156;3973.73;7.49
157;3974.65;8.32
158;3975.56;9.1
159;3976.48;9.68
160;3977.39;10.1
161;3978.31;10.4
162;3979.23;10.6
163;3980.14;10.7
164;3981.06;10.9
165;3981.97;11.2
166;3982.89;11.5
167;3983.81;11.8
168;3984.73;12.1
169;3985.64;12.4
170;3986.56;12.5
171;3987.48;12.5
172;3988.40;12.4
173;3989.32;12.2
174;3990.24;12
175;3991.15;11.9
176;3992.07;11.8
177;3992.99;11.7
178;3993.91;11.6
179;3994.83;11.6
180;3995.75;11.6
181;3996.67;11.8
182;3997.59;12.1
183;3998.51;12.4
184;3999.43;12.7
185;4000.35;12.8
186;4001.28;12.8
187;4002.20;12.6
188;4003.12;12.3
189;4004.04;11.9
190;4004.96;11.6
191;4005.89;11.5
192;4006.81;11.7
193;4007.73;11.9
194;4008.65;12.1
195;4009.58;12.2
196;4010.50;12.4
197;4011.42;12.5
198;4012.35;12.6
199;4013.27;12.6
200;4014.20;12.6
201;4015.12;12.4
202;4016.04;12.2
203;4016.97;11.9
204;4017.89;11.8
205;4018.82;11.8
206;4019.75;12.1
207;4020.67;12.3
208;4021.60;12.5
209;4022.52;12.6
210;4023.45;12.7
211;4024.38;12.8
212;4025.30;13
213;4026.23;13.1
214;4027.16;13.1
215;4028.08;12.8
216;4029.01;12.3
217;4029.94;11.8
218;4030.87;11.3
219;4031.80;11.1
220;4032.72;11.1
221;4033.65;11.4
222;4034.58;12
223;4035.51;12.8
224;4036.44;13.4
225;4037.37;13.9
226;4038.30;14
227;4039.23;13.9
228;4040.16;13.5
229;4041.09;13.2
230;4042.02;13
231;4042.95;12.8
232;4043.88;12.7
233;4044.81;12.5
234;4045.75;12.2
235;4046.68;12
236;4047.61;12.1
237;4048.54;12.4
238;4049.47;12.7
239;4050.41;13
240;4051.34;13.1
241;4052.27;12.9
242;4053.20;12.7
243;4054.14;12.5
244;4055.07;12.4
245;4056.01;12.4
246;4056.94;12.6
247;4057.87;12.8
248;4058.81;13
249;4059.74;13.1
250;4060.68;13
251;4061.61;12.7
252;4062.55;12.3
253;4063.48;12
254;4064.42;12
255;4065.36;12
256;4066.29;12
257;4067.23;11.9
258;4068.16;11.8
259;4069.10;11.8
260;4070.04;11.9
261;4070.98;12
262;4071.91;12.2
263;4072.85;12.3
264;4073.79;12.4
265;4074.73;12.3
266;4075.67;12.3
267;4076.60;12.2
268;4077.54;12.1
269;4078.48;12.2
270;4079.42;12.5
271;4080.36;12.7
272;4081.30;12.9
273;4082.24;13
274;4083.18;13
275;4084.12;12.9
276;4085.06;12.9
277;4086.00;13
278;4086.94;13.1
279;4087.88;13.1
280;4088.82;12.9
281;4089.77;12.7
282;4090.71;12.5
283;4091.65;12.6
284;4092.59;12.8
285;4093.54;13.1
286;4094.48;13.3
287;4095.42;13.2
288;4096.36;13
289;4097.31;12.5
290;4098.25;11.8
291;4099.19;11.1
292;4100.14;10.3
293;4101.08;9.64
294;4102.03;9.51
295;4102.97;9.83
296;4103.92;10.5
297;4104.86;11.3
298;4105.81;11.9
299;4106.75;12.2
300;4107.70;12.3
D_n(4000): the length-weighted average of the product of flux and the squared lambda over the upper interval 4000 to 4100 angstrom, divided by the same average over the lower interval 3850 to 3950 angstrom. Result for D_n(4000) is 1.42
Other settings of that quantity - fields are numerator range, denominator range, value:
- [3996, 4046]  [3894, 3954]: 1.47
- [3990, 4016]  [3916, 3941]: 1.78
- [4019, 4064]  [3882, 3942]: 1.54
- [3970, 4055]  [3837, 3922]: 1.20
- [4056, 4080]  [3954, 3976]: 1.75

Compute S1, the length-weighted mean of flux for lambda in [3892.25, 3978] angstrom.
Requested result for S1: 8.56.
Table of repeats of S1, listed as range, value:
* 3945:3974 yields 8.35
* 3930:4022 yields 9.7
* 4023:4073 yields 12.5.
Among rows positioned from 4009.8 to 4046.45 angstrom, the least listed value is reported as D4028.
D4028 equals 11.1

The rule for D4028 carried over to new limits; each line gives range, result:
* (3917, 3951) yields 2.44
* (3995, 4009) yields 11.5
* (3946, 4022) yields 3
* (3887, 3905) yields 8.54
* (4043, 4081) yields 11.8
